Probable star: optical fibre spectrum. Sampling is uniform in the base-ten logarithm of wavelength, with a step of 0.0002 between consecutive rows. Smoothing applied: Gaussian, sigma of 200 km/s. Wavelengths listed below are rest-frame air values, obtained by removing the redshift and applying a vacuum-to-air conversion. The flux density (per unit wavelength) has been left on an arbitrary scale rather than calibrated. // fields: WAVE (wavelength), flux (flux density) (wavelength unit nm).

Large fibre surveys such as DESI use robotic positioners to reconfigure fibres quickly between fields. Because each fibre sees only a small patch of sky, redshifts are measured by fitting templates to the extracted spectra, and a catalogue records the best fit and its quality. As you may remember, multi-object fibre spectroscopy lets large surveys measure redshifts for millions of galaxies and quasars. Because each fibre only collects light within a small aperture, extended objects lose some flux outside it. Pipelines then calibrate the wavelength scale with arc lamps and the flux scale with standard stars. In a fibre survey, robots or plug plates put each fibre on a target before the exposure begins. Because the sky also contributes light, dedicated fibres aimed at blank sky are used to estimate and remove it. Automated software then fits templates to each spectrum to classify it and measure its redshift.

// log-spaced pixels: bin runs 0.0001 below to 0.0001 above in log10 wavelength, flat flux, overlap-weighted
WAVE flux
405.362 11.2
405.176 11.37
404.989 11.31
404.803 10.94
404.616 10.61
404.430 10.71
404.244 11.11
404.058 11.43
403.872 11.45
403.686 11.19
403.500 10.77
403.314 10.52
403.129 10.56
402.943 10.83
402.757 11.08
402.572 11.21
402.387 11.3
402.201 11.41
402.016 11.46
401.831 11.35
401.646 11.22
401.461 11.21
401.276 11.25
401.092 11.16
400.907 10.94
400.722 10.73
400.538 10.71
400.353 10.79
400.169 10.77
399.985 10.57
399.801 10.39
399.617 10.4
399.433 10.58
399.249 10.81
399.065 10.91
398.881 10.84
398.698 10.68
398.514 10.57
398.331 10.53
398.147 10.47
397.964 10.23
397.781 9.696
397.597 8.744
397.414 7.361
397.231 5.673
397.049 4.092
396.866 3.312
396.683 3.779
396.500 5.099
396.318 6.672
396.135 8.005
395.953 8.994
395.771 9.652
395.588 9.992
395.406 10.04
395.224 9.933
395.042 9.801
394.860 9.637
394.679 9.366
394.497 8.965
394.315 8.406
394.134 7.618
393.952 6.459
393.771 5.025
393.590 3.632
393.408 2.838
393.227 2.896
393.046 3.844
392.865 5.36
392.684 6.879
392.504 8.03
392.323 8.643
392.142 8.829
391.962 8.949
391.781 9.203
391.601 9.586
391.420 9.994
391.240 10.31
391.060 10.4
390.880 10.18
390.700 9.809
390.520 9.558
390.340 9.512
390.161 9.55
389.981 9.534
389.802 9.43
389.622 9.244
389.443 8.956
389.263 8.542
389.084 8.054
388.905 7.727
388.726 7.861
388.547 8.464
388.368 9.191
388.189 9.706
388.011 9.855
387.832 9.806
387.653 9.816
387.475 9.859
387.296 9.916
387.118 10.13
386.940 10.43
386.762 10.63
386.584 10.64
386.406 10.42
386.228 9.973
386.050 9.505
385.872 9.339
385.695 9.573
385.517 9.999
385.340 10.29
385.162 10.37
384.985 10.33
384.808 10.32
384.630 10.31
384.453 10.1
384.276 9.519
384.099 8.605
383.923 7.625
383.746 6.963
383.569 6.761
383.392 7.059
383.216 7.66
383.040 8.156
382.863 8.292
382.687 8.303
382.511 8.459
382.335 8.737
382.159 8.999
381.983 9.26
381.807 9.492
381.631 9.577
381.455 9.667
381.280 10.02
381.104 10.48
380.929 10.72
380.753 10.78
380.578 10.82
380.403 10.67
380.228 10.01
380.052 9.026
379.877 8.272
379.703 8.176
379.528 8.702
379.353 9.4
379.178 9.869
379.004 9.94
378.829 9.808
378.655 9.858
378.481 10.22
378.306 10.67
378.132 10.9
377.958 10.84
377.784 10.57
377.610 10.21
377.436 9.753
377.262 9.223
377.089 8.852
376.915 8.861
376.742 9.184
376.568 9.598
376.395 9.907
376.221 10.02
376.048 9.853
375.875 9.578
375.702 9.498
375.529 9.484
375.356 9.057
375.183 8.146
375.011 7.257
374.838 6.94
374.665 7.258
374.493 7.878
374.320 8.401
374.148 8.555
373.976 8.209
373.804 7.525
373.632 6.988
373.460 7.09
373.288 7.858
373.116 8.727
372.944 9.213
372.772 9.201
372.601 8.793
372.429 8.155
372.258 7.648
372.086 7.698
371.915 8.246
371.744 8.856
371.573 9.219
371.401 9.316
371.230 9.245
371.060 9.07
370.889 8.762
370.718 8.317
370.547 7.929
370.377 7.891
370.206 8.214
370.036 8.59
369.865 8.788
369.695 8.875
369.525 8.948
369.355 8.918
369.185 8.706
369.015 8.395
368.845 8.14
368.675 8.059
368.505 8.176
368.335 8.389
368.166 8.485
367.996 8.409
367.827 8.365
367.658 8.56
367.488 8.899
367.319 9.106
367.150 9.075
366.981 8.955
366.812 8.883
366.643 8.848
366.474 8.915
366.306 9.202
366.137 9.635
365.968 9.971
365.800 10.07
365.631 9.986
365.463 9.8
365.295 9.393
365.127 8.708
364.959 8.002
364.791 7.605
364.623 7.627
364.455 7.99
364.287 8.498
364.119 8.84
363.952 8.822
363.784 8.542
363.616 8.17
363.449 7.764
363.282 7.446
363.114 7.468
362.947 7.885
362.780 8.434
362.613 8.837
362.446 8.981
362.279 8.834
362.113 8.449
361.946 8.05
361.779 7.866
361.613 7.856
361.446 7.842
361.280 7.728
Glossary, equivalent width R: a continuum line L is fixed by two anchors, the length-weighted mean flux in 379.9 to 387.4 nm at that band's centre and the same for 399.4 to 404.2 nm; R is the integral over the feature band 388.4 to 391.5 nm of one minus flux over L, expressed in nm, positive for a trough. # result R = 0.234 nm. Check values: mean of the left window 9.46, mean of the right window 11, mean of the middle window 9.24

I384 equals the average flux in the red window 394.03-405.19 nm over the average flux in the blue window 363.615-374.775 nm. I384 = 1.1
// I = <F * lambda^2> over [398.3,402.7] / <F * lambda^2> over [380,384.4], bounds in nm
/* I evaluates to 1.33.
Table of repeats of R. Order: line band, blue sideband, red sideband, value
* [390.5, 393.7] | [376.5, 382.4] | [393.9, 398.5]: 0.342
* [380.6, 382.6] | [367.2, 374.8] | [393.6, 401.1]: -0.252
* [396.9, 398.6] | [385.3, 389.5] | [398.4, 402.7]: 0.356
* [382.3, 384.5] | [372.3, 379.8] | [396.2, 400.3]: 0.200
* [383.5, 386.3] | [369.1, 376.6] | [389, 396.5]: -0.332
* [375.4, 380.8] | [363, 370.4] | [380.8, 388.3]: -0.355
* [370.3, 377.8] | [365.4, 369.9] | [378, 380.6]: 0.563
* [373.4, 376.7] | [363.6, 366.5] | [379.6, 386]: 0.212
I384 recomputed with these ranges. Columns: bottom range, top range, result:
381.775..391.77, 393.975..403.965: 1.04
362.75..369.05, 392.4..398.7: 0.86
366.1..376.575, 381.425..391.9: 1.09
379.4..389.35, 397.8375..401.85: 1.15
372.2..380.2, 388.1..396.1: 0.93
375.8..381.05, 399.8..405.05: 1.12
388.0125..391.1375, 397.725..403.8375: 1.18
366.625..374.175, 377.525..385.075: 1.11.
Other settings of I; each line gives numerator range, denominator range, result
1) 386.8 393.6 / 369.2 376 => 1.12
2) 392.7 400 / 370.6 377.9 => 1.03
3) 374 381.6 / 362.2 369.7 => 1.17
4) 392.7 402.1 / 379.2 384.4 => 1.05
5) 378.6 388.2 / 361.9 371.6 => 1.20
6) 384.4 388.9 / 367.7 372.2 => 1.26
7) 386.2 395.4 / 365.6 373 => 1.11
